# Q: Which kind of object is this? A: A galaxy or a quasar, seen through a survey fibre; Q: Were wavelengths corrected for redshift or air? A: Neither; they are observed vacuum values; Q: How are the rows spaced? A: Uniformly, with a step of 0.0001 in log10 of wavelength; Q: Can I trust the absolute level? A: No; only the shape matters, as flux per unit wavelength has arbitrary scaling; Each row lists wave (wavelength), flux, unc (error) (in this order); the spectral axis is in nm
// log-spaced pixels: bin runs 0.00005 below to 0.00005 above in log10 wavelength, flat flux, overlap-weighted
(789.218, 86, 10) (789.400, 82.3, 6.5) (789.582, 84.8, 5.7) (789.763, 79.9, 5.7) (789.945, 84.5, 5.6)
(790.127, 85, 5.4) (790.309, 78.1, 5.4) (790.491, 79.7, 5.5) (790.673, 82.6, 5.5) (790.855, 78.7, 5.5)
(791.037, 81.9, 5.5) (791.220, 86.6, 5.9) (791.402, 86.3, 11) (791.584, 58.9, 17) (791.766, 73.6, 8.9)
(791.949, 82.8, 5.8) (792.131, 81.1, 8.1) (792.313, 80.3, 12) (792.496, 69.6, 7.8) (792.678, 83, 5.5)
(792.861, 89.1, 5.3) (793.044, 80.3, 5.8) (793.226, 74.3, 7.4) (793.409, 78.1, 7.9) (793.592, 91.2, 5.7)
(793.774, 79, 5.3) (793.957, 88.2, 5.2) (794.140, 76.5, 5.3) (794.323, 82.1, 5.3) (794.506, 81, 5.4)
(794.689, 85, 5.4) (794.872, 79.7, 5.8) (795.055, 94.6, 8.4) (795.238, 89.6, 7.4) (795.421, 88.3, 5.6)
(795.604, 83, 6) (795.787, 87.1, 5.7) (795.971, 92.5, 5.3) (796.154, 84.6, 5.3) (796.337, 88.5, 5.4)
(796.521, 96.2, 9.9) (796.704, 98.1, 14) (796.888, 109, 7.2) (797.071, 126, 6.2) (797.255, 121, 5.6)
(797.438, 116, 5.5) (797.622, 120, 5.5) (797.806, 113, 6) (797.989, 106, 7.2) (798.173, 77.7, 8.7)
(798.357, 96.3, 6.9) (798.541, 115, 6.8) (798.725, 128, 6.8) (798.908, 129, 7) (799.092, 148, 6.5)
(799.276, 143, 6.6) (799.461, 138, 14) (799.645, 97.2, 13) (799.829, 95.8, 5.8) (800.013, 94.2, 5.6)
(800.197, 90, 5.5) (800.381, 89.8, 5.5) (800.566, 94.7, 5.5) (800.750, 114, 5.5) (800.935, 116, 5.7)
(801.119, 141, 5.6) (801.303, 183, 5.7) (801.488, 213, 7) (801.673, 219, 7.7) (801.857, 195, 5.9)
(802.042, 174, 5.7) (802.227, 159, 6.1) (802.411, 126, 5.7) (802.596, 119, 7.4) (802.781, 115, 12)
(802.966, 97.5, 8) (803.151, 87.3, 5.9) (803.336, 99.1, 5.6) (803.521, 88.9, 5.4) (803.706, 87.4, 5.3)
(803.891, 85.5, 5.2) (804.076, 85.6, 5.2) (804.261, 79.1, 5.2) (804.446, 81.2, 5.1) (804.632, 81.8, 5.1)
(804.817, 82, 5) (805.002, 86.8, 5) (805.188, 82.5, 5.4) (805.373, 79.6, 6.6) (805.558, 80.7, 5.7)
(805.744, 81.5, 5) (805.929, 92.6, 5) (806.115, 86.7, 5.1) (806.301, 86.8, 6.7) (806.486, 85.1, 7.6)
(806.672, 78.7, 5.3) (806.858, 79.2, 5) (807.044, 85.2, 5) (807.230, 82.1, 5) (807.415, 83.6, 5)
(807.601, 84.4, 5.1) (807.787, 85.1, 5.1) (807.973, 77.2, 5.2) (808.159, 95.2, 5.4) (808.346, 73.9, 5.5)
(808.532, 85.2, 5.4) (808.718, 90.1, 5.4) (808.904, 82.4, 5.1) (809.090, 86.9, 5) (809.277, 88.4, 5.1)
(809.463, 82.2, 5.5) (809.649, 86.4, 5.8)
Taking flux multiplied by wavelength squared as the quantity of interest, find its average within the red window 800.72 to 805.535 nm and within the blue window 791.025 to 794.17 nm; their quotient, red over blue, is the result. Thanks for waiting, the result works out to 1.51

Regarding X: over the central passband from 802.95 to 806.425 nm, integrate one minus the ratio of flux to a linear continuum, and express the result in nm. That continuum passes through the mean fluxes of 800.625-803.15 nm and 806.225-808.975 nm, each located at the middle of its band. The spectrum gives 0.91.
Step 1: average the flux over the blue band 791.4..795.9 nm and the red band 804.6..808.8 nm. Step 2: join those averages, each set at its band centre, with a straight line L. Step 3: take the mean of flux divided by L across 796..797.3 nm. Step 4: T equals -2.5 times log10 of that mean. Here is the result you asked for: -0.24 mag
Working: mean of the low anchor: 81.7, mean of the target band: 102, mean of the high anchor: 83.8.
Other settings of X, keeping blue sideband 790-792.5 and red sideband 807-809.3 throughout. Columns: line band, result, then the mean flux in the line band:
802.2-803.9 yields -0.463 nm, 105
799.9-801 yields -0.230 nm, 99.3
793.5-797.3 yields -0.495 nm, 91.1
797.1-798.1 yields -0.417 nm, 115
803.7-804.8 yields 0.003 nm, 83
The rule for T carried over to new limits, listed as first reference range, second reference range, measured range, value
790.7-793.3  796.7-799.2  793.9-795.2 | 0.13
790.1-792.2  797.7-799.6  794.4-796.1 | 0.17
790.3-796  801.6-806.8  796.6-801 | -0.20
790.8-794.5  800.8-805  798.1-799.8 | -0.12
